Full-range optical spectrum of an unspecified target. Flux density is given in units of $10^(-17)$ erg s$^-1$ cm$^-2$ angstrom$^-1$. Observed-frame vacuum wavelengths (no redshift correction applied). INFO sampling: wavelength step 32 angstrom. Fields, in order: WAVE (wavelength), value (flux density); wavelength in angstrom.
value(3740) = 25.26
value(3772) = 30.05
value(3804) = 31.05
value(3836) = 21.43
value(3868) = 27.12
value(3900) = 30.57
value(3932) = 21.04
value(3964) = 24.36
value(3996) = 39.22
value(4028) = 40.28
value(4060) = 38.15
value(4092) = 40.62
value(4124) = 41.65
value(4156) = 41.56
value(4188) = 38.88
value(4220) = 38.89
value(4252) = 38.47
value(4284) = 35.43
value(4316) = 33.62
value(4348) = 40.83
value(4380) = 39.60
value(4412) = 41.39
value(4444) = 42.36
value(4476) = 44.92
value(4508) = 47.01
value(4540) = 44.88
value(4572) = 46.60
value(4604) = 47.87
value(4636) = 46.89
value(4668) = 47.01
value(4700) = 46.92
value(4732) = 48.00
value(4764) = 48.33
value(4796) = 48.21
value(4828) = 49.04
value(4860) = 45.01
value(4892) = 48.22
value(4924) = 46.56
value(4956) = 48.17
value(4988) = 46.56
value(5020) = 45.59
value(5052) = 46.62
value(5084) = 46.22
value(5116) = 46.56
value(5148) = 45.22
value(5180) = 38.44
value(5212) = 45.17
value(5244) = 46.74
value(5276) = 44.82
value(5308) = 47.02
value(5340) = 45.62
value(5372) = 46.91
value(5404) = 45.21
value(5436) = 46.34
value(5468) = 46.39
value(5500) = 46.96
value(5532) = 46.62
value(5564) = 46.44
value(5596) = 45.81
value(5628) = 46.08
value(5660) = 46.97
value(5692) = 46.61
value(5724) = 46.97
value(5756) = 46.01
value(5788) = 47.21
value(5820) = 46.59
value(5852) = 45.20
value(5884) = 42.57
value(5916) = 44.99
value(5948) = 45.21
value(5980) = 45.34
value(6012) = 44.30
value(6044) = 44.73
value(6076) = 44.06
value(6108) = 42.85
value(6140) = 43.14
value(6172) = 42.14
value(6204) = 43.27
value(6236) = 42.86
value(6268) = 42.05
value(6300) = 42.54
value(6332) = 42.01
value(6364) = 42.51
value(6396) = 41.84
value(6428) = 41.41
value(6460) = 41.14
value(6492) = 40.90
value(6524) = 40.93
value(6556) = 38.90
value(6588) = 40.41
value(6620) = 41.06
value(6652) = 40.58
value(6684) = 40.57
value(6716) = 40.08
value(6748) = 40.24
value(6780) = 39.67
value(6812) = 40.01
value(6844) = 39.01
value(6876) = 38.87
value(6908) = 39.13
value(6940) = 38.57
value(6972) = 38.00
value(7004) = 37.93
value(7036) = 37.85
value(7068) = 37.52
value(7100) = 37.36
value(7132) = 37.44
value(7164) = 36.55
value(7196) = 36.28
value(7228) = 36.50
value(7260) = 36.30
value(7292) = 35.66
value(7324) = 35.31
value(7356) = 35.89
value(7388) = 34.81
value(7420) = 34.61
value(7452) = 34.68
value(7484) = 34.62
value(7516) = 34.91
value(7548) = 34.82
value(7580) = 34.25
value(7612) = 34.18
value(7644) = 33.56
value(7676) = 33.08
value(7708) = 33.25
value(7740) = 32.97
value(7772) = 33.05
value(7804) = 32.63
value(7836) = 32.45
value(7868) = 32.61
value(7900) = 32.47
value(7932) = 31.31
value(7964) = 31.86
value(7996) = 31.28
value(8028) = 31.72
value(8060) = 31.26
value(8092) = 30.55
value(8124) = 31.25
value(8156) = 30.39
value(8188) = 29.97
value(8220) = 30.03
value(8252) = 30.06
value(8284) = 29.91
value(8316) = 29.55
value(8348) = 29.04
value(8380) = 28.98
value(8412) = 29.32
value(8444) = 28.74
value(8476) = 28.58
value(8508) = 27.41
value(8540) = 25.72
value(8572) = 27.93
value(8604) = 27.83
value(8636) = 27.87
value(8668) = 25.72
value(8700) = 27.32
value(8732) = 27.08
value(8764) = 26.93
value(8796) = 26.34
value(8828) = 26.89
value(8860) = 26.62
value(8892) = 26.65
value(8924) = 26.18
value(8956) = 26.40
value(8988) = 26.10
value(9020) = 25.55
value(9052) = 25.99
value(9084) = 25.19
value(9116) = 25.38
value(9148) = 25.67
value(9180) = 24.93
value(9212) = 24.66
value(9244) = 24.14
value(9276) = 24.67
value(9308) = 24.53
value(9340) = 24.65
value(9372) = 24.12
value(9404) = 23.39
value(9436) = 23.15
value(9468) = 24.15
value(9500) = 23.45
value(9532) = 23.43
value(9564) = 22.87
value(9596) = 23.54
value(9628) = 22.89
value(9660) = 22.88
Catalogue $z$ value 0.00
